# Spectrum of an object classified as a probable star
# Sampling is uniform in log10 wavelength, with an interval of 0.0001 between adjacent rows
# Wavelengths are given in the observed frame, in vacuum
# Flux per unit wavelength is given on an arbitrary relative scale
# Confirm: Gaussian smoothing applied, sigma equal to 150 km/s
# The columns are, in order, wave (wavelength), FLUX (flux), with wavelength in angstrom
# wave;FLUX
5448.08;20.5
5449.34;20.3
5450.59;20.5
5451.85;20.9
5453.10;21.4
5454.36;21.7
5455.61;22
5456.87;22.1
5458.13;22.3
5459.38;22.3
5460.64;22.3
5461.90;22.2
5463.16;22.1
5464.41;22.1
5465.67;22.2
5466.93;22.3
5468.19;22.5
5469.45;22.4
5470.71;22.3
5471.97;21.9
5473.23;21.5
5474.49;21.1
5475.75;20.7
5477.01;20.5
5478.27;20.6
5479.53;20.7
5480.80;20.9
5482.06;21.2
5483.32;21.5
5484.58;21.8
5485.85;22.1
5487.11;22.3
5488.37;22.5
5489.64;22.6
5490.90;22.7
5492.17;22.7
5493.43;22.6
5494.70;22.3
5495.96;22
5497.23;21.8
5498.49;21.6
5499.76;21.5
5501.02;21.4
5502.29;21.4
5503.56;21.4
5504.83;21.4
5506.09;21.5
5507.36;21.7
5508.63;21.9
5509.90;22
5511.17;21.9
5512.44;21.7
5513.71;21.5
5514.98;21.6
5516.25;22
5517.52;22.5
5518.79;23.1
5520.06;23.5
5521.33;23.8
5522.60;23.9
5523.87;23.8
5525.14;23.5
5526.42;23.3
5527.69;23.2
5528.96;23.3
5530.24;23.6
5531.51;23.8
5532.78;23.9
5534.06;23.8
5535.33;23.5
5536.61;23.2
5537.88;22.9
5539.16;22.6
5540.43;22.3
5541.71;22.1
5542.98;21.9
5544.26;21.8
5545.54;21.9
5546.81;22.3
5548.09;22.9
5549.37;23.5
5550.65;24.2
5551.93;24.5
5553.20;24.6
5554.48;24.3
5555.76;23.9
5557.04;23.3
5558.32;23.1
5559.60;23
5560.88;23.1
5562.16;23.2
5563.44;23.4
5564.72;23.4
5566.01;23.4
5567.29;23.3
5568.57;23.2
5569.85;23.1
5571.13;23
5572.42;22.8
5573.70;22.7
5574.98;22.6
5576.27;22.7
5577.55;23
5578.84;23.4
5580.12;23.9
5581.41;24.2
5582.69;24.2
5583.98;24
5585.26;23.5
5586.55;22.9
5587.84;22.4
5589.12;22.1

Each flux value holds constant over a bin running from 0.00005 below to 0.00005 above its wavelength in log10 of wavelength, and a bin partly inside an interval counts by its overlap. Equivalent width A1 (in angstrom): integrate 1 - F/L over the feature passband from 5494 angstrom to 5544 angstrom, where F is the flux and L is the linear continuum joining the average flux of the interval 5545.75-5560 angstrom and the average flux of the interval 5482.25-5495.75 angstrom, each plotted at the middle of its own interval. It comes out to 0.8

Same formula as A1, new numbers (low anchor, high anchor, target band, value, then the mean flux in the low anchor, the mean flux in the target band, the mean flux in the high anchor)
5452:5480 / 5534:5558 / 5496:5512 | 0.6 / 21.8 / 21.6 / 23.1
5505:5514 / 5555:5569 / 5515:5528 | -0.6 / 21.7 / 23.2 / 23.3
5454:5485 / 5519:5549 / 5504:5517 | 0.5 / 21.7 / 21.7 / 23.1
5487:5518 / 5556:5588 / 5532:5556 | -0.5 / 21.9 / 23.2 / 23.2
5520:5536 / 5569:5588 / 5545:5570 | 0.0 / 23.6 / 23.4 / 23.2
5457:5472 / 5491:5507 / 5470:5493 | 0.4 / 22.2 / 21.7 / 21.8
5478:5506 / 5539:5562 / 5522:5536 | -0.6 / 21.8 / 23.6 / 23.1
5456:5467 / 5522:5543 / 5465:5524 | 1.9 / 22.2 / 22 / 23.3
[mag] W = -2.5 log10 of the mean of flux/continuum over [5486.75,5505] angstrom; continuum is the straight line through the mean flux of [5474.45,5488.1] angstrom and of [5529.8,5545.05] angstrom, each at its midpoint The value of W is -0.02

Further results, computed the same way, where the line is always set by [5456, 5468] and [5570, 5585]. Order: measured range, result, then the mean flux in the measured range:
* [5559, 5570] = 0.00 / 23.2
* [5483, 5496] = 0.01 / 22.3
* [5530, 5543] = -0.01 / 23.1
